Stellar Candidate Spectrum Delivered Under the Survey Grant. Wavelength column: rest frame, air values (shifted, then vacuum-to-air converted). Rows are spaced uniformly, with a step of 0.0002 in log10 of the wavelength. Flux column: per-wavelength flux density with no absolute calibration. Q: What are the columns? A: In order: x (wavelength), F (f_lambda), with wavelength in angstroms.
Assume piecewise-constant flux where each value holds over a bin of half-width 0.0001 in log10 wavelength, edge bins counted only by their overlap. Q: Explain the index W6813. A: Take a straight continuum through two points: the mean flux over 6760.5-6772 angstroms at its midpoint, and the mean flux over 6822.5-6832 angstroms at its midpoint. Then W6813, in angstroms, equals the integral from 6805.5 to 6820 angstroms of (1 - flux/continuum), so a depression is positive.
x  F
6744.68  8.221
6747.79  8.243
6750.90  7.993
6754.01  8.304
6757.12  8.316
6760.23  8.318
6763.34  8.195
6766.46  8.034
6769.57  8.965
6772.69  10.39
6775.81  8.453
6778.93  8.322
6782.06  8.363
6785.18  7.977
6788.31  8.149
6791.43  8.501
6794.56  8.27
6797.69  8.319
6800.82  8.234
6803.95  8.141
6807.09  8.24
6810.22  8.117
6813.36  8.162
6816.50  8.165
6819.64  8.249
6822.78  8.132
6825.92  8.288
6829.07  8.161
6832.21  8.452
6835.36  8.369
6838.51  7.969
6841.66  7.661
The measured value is 0.23 angstroms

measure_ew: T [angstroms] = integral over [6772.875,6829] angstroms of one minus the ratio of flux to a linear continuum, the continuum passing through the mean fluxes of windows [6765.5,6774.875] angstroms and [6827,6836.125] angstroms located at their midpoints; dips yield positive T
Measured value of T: 2.9 angstroms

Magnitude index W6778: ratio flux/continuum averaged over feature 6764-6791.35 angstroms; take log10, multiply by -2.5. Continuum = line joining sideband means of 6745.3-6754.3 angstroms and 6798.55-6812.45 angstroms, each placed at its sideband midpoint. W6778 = -0.05 mag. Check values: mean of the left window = 8.16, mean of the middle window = 8.56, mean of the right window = 8.19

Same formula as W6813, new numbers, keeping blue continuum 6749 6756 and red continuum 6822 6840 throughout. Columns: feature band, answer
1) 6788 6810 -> -0.2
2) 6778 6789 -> 0.0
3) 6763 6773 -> -0.8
